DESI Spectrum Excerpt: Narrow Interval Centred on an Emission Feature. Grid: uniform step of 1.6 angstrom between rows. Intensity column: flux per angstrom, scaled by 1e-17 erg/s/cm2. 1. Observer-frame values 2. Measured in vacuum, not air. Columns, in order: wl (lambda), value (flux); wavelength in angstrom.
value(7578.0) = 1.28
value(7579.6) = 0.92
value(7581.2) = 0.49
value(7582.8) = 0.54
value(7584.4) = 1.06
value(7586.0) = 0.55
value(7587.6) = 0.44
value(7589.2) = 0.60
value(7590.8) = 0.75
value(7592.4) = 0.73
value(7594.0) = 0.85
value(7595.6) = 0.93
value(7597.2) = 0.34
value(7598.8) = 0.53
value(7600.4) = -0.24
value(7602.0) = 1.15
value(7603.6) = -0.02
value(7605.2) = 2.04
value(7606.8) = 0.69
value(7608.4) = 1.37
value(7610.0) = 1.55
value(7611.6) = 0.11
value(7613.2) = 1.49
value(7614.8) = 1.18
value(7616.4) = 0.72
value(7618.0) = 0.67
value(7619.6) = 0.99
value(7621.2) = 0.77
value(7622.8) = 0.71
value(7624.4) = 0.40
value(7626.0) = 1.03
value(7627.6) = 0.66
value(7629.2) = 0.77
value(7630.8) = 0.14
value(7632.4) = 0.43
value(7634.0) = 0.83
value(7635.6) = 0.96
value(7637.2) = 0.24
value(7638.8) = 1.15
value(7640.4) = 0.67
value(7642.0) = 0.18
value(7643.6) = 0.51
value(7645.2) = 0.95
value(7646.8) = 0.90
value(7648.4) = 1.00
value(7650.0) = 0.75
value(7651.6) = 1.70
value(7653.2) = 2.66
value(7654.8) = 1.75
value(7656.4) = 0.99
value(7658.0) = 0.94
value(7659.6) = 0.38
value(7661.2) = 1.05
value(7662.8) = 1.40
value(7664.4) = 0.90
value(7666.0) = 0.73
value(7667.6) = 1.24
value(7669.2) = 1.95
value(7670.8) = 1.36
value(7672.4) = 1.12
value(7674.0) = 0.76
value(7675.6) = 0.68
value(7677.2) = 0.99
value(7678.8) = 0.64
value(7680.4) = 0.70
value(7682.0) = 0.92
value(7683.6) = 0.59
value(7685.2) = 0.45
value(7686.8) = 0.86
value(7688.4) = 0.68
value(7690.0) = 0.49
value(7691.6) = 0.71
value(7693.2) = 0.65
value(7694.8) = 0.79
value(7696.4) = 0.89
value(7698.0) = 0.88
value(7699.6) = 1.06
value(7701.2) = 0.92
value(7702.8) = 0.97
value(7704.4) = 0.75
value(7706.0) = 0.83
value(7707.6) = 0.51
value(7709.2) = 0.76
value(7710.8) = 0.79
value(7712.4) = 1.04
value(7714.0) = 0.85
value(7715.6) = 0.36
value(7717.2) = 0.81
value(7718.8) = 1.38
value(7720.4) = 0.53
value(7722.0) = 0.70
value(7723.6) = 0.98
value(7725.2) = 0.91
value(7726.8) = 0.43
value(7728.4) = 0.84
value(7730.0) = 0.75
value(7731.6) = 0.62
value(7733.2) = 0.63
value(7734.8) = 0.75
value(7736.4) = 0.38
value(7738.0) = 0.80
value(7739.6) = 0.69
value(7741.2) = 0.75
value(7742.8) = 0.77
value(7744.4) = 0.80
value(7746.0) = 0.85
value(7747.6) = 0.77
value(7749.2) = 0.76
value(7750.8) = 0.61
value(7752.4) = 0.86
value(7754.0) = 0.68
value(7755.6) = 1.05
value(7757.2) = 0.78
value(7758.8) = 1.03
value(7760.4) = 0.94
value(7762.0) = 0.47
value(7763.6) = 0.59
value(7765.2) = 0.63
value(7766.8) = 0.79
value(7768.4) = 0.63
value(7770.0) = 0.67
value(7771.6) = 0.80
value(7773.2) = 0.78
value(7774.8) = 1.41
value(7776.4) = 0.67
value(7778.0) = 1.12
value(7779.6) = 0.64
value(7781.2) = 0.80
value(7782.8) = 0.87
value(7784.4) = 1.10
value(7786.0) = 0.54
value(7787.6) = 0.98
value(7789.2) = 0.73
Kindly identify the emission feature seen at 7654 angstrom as [S II]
